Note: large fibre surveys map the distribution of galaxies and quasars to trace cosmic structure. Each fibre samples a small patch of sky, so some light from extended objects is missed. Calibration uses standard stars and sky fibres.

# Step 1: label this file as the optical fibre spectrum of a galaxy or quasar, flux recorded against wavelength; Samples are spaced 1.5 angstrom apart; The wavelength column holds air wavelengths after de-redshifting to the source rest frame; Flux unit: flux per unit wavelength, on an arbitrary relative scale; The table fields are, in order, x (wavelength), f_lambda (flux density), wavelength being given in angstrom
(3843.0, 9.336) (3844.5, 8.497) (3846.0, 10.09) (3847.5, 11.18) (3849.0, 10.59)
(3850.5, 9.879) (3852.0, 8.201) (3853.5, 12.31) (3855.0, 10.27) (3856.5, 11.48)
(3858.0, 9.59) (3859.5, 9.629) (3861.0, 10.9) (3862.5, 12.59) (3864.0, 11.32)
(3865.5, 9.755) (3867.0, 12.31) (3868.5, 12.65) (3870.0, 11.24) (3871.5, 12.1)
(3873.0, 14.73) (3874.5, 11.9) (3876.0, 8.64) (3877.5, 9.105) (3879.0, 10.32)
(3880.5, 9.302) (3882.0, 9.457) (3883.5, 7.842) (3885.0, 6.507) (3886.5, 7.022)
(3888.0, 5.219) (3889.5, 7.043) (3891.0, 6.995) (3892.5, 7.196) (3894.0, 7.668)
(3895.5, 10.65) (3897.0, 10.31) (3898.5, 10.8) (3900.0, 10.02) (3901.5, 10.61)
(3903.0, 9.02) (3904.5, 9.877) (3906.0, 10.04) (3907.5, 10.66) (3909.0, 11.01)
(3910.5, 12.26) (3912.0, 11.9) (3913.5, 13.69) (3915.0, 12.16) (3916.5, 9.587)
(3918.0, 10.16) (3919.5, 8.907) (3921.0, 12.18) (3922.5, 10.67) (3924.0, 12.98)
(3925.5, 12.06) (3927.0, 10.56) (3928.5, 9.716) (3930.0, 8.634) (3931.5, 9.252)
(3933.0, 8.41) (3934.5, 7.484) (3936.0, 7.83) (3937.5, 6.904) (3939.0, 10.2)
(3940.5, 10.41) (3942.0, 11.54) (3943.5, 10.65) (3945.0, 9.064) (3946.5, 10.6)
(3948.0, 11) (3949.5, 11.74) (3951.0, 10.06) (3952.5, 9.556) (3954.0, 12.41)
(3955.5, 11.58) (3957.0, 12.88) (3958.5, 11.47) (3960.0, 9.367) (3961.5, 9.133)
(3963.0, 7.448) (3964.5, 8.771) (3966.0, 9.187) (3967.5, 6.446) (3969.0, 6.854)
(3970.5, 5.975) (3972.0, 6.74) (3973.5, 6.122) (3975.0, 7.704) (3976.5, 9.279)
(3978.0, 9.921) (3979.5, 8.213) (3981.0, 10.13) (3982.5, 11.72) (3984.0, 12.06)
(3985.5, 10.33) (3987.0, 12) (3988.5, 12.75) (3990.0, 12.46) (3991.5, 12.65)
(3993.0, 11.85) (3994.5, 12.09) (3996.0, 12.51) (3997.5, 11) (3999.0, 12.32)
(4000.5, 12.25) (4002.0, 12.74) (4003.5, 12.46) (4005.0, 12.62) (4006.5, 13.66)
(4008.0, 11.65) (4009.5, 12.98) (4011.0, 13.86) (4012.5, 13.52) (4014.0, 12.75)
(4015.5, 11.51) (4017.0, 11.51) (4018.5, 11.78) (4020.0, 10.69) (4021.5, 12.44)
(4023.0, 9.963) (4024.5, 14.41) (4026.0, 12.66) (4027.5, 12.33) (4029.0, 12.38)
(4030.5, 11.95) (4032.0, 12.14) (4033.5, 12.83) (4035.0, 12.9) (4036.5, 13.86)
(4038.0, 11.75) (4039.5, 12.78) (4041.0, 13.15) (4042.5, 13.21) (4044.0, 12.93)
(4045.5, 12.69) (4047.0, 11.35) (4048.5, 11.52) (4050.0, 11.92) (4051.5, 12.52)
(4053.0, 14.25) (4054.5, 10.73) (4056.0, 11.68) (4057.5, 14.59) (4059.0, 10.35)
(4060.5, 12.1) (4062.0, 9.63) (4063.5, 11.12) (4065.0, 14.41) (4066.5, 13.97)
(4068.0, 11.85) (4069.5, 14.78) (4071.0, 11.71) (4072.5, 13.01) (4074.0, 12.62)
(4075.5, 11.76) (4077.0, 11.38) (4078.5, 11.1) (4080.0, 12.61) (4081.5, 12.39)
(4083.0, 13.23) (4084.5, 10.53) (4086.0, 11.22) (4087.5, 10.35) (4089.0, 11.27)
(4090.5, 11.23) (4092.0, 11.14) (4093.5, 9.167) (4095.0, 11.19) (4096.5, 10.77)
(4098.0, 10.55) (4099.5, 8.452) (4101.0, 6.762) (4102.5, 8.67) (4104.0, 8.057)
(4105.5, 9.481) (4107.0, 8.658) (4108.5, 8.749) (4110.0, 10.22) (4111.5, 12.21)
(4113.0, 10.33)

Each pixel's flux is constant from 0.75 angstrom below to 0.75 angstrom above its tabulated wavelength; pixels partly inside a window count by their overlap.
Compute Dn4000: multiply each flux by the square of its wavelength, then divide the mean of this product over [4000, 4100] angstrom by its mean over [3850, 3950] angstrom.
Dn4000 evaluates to 1.3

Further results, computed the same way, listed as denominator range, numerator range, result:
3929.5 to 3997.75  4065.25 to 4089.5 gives 1.30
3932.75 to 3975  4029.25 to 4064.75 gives 1.39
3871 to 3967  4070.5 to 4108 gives 1.17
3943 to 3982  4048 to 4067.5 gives 1.37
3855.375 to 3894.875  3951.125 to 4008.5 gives 1.14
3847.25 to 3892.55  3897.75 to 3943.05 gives 1.07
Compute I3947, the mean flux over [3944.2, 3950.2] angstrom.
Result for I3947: 10.6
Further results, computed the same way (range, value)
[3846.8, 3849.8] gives 10.9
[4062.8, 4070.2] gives 13.2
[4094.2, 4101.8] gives 9.54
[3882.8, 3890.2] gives 6.72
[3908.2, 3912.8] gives 11.7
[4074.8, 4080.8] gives 11.7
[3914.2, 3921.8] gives 10.6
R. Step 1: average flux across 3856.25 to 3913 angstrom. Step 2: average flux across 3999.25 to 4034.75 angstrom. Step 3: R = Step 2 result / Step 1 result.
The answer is 1.24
